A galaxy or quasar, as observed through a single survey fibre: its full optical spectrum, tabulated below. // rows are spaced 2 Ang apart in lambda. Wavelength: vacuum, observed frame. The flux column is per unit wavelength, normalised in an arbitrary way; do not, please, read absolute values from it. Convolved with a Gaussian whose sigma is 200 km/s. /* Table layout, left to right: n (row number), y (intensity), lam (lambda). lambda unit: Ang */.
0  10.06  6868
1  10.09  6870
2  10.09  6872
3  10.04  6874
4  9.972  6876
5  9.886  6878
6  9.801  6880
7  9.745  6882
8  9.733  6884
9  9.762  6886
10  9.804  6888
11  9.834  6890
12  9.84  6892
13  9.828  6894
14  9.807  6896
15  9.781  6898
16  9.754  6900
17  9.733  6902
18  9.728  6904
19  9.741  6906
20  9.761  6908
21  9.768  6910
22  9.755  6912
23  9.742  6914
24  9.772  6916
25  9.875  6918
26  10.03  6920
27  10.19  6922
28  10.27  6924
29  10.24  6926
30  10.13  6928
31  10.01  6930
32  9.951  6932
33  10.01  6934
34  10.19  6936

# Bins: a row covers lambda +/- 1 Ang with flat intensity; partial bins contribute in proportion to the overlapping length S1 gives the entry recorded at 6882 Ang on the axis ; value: 9.745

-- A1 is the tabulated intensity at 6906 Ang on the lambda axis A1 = 9.741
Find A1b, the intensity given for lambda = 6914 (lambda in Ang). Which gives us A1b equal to 9.742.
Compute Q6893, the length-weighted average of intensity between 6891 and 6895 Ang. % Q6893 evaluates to 9.83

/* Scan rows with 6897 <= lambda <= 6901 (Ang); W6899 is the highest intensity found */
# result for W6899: 9.781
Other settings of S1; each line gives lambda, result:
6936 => 10.19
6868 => 10.06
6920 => 10.03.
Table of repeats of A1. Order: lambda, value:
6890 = 9.834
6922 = 10.19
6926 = 10.24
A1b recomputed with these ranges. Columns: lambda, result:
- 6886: 9.762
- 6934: 10.01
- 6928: 10.13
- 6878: 9.886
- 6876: 9.972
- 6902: 9.733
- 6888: 9.804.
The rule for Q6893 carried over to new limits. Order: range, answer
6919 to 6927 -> 10.2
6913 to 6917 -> 9.76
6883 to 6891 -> 9.78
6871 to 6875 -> 10.1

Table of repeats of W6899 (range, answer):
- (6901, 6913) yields 9.768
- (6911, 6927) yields 10.27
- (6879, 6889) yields 9.804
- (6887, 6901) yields 9.84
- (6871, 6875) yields 10.09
